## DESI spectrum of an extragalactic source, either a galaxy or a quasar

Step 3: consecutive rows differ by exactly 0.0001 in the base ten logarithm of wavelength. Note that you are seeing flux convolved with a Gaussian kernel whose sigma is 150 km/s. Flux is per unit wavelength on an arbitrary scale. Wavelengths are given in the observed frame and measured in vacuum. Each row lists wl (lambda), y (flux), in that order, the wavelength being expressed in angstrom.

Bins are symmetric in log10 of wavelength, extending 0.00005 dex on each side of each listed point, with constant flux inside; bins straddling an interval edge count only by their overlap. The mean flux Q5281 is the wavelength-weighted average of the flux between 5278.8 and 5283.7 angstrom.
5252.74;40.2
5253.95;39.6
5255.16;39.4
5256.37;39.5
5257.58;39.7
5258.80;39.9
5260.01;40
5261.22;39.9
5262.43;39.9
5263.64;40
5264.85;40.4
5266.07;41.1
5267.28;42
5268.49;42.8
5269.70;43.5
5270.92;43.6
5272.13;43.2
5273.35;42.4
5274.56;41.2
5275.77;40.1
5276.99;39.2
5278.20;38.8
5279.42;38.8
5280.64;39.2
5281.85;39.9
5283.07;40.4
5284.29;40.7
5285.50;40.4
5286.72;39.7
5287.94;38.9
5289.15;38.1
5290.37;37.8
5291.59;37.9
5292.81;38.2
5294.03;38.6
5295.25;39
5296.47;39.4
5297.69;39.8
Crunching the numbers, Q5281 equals 39.5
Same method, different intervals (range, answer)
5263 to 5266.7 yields 40.5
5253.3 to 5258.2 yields 39.5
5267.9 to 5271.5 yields 43.3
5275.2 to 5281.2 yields 39.2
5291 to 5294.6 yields 38.2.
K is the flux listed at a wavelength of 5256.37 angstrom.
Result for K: 39.5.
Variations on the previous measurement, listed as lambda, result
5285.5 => 40.4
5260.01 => 40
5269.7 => 43.5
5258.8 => 39.9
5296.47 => 39.4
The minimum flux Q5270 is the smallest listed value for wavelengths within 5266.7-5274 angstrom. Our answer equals 42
